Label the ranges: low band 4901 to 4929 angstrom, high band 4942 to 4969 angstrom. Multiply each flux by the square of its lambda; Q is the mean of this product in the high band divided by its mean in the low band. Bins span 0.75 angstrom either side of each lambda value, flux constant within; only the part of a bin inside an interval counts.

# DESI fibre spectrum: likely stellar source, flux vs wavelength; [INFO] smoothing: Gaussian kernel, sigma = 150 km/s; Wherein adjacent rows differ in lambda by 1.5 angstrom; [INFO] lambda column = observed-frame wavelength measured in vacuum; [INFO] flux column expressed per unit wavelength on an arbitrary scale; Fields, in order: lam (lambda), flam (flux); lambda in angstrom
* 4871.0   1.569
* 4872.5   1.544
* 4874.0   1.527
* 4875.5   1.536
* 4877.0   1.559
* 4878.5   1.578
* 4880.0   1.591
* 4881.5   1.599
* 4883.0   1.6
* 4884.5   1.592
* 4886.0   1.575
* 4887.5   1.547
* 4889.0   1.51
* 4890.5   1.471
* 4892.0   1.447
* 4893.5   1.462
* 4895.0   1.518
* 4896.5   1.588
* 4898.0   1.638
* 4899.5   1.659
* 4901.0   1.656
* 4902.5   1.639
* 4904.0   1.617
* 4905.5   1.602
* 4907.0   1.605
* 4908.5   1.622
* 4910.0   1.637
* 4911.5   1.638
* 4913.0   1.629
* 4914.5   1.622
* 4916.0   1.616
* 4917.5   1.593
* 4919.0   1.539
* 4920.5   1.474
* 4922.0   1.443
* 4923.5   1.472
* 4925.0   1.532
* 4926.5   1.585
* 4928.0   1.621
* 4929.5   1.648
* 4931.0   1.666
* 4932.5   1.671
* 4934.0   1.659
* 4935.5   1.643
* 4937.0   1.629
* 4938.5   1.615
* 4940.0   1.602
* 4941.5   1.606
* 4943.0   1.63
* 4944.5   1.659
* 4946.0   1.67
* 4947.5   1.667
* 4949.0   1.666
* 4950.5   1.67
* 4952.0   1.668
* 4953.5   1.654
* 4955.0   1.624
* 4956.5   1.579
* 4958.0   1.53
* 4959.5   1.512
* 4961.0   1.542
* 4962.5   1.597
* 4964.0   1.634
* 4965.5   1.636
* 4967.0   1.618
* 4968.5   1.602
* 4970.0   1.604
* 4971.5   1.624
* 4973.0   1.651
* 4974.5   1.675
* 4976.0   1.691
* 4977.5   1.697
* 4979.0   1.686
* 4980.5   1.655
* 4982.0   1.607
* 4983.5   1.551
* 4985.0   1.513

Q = 1.0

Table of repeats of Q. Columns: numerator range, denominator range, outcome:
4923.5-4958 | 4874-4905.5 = 1.06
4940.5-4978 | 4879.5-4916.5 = 1.05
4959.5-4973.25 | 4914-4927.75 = 1.06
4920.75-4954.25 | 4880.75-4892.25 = 1.07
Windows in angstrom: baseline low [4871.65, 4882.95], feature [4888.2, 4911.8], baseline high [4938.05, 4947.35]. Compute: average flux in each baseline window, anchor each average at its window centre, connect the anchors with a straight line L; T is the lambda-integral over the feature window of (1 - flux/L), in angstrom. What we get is 0.1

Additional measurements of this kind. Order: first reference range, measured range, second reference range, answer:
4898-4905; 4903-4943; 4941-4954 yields 1.1 angstrom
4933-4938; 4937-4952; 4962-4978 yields 0.0 angstrom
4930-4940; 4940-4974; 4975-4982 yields 0.8 angstrom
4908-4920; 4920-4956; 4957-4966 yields -0.6 angstrom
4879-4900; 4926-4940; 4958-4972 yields -0.5 angstrom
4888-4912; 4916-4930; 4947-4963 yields 0.4 angstrom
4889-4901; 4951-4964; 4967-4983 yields 0.3 angstrom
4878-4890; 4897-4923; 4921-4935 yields -0.3 angstrom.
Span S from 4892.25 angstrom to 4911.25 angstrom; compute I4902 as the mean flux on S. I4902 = 1.6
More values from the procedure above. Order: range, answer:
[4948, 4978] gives 1.62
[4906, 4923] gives 1.58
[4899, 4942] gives 1.6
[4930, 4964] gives 1.63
